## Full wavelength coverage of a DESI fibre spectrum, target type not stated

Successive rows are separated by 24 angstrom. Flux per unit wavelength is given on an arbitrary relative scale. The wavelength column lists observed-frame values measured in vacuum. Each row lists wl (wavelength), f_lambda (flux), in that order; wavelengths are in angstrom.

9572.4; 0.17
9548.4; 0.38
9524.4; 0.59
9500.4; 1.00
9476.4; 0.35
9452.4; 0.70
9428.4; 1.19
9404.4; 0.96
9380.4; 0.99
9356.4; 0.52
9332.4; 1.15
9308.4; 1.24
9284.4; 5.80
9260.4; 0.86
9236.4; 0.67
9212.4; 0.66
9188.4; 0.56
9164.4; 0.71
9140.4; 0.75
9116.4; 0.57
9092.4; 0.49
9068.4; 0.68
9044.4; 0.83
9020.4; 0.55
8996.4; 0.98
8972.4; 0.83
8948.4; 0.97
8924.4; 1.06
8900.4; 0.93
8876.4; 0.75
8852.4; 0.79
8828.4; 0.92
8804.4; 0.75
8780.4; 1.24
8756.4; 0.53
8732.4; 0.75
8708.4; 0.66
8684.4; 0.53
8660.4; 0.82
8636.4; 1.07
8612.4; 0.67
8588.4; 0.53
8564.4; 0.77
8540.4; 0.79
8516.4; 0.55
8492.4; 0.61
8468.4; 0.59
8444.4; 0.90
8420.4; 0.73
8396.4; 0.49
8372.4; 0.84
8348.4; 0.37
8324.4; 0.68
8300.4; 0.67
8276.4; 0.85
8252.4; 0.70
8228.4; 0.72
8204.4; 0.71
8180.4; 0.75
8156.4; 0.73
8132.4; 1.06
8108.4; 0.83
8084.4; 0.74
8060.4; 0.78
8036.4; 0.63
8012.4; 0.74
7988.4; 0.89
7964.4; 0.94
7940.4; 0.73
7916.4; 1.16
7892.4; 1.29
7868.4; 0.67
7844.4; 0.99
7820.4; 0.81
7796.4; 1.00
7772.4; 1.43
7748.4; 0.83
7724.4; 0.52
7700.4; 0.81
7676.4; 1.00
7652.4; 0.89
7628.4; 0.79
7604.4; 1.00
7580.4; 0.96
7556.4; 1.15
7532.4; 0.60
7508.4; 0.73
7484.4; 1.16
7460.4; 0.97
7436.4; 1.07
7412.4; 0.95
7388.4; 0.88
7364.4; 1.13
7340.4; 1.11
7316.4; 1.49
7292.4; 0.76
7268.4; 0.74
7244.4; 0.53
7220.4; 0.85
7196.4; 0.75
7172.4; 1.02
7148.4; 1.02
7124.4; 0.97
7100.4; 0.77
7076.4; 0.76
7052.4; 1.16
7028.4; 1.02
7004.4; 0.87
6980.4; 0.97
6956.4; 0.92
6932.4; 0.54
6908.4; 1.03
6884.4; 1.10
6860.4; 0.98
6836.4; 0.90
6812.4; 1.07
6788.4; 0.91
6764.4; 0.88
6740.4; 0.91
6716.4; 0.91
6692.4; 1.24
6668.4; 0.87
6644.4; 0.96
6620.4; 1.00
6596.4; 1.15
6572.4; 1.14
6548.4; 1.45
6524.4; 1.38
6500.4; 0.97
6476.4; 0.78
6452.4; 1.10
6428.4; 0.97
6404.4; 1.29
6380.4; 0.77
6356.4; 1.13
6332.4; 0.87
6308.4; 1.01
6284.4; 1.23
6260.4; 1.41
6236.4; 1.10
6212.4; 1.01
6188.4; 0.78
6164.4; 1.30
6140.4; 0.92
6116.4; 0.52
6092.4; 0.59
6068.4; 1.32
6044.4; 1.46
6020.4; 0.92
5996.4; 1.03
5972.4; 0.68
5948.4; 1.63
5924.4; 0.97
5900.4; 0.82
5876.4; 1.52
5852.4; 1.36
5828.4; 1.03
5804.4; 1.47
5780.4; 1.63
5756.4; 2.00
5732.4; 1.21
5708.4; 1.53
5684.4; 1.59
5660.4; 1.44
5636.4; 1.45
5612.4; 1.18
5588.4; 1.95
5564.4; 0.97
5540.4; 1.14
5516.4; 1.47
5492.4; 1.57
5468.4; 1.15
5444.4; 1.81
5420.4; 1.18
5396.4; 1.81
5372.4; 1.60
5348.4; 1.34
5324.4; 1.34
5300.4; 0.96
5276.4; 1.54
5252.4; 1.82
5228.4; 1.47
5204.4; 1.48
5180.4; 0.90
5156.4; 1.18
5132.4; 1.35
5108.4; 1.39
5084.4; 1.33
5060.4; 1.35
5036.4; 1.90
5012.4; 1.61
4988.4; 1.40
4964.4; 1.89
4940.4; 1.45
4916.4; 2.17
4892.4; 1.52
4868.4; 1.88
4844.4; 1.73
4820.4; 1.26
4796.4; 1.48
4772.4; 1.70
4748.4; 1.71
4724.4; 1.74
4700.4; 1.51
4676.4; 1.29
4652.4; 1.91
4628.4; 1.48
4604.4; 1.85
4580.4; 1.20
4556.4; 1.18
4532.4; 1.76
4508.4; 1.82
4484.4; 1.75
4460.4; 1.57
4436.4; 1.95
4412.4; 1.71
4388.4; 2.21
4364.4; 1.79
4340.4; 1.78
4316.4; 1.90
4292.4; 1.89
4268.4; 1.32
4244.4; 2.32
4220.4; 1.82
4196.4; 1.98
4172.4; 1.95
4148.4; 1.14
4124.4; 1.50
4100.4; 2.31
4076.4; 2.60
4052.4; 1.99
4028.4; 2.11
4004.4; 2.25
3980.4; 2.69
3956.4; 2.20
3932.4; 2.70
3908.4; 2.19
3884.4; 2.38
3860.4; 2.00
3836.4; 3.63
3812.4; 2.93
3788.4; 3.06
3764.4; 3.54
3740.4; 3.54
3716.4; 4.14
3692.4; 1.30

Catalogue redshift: 1.49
